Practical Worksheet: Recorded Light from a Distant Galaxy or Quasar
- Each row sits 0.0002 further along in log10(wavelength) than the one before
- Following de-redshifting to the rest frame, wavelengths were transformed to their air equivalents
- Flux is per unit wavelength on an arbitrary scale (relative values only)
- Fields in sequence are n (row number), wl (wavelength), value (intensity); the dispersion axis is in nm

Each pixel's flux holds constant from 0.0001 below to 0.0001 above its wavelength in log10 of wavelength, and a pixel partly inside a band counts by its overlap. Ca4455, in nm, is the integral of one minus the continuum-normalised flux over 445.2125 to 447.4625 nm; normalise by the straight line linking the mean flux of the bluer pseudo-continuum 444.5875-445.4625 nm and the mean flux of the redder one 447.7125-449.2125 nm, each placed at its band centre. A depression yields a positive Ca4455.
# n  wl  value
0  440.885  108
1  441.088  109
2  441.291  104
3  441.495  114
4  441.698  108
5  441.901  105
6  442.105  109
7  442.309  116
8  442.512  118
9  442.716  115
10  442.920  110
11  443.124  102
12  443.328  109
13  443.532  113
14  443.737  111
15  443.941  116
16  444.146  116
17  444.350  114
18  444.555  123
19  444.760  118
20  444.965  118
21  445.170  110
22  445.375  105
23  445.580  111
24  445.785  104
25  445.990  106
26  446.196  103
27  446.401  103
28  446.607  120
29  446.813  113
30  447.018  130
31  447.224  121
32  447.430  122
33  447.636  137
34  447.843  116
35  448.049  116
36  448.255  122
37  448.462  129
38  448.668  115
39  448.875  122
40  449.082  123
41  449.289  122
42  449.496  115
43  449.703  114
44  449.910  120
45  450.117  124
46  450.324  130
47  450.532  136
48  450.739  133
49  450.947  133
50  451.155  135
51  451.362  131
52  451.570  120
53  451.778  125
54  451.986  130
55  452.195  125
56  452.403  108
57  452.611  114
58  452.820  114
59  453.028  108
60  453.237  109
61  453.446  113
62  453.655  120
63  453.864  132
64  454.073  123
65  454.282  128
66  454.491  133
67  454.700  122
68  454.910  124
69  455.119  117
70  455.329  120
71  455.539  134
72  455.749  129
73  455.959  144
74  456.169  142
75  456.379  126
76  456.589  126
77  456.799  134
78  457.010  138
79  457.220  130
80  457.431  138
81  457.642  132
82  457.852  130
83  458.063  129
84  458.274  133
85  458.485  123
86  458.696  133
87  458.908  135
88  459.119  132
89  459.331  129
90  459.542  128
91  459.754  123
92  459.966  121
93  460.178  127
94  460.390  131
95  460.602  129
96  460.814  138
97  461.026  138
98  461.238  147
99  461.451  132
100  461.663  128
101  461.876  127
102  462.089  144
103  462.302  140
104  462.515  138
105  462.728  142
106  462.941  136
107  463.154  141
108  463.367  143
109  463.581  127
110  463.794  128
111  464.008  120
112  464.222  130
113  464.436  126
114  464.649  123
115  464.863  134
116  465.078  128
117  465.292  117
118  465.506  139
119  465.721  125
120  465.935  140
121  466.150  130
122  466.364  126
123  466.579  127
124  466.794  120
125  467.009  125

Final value 0.081 nm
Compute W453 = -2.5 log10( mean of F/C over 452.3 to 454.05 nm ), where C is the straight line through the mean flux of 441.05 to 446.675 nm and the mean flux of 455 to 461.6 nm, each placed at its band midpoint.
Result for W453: 0.08 mag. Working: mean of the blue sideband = 111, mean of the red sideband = 131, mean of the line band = 115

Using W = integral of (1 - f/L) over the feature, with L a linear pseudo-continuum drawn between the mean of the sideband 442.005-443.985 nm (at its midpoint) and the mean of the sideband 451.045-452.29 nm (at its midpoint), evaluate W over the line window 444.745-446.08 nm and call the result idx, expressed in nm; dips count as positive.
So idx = 0.07 nm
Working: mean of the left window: 112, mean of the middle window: 110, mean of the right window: 128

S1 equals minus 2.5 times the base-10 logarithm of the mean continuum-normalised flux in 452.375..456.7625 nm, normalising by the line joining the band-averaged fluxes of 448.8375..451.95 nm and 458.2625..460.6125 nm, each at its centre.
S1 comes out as 0.03 mag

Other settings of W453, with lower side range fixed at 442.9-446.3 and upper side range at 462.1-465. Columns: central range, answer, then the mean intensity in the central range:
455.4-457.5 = -0.07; 134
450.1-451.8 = -0.10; 130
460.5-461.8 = -0.04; 135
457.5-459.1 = -0.03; 131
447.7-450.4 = -0.04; 121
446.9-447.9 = -0.10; 125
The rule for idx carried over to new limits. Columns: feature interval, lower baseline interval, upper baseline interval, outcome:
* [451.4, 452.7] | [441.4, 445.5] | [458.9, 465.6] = 0.00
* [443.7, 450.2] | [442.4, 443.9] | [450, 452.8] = 0.07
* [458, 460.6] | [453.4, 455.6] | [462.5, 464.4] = 0.01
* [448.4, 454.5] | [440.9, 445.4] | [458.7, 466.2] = -0.11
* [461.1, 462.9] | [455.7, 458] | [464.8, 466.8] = -0.09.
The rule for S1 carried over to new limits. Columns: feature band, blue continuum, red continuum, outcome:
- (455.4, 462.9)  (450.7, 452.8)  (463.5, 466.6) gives -0.05 mag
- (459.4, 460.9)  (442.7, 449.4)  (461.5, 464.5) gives 0.02 mag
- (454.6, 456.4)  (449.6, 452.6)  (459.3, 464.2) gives 0.00 mag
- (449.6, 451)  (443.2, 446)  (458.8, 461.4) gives -0.07 mag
